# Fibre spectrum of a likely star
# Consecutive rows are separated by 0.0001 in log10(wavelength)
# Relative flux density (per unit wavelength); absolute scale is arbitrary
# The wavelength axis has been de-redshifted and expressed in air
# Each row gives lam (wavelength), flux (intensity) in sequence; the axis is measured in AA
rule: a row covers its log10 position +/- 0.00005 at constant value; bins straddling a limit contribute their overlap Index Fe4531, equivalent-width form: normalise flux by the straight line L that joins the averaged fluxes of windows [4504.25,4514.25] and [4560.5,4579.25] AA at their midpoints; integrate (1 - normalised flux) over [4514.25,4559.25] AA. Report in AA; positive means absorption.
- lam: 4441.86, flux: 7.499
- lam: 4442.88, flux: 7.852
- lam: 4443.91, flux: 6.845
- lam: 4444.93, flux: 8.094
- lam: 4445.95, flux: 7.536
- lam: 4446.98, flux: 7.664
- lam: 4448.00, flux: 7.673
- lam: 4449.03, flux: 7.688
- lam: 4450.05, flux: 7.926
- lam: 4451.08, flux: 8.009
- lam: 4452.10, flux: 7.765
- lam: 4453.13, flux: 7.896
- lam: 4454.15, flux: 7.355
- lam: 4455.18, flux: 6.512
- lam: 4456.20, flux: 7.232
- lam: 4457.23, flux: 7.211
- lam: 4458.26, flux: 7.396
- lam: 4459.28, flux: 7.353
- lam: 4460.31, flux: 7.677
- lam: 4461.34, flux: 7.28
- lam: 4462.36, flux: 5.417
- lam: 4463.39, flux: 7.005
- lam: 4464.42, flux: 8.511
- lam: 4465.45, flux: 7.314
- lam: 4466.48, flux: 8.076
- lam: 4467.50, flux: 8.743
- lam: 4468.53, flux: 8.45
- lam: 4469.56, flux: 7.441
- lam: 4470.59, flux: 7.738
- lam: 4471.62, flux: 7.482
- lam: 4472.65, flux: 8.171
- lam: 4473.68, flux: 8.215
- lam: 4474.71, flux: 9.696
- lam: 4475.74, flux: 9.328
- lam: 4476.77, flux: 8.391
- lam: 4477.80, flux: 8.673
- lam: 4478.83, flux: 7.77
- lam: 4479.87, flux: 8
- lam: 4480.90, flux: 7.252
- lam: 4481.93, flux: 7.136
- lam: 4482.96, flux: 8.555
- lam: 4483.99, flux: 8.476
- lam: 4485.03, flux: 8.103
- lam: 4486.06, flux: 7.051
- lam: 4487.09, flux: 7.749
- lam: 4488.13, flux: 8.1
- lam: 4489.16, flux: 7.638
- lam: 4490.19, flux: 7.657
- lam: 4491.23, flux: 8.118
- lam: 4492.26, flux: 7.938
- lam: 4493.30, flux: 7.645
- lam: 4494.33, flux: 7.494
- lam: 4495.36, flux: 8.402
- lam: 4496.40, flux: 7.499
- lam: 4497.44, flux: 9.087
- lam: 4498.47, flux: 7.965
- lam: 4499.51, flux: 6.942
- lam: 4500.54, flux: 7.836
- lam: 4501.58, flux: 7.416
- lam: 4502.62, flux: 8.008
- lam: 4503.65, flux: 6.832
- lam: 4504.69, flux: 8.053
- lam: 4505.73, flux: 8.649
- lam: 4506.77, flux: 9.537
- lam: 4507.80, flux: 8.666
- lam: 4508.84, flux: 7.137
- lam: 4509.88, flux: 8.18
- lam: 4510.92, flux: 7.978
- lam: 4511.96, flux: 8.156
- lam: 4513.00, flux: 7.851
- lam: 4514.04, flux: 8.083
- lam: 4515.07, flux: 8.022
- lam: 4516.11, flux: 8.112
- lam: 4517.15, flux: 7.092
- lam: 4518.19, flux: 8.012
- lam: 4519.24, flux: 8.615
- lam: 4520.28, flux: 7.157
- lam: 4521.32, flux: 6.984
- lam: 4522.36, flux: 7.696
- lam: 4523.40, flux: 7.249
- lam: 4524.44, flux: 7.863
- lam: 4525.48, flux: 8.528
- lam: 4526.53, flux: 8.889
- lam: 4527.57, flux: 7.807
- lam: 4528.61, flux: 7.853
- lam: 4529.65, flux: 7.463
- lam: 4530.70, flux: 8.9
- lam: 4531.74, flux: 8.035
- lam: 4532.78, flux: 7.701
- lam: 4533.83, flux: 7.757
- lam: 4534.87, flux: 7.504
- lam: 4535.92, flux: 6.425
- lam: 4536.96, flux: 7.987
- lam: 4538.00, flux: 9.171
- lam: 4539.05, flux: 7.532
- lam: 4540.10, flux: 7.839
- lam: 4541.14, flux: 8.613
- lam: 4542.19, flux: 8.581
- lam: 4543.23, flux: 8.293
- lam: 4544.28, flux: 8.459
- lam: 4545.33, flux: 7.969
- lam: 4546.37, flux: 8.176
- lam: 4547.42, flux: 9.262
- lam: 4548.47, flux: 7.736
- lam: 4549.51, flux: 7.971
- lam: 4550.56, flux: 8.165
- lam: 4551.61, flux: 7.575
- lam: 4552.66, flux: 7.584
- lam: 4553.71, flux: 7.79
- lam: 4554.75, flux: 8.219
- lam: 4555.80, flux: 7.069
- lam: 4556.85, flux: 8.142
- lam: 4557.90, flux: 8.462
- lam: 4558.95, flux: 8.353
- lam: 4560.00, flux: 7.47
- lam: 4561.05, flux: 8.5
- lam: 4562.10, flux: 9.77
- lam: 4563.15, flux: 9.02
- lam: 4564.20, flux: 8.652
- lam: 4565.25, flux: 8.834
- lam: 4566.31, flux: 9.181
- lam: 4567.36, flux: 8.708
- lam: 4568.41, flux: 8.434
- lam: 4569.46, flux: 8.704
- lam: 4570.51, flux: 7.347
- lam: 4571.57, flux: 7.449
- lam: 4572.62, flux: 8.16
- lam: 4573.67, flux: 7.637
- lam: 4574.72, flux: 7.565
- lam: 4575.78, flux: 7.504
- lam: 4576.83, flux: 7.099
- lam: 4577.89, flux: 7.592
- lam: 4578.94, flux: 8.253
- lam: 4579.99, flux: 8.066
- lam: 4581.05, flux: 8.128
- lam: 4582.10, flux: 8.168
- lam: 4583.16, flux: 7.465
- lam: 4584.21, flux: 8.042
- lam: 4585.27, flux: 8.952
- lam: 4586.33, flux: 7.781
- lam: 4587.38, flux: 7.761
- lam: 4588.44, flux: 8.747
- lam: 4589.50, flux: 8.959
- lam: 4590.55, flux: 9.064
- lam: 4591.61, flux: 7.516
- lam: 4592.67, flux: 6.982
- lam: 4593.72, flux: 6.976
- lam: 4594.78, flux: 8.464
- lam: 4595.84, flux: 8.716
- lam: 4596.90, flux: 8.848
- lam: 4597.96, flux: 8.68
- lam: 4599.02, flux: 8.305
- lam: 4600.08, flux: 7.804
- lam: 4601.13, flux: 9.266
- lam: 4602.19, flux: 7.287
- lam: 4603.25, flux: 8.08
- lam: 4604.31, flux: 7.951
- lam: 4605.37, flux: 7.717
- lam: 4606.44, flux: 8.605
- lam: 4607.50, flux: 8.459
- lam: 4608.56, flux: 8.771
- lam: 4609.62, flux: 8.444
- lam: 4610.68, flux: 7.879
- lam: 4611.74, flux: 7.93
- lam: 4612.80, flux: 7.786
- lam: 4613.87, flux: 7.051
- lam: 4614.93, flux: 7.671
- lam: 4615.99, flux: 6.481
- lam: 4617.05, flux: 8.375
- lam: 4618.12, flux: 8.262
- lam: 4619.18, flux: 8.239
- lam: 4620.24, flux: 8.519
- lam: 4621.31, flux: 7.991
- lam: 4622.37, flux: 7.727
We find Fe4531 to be 1.5 AA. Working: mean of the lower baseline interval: 8.23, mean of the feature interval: 7.97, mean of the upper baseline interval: 8.24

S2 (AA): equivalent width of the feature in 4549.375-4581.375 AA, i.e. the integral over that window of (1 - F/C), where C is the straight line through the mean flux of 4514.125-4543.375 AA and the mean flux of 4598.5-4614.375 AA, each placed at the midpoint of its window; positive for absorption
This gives -0.5 AA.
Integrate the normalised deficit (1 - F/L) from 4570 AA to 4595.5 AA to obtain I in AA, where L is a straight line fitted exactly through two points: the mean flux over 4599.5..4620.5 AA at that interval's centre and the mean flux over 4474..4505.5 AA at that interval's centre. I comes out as 0.3 AA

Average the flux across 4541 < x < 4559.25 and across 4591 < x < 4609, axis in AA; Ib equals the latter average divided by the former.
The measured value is 1.0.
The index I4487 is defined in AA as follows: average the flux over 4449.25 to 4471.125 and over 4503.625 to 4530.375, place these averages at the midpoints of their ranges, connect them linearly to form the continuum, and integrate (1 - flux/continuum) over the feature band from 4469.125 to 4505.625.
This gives -1.0 AA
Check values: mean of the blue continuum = 7.54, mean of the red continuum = 7.97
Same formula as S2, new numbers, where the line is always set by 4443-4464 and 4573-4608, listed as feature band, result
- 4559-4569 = -1.0 AA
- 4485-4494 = -0.2 AA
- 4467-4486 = -1.7 AA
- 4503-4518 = -0.7 AA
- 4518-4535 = -0.3 AA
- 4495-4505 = -0.2 AA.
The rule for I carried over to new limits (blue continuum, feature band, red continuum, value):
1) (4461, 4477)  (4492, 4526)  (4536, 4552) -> 0.7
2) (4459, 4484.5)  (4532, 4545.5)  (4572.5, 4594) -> -0.1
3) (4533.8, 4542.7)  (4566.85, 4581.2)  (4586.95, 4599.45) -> 0.4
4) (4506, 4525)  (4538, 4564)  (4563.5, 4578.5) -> -0.6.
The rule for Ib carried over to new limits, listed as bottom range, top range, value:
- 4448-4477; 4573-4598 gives 1.04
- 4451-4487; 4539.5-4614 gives 1.05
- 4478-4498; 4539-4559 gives 1.03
